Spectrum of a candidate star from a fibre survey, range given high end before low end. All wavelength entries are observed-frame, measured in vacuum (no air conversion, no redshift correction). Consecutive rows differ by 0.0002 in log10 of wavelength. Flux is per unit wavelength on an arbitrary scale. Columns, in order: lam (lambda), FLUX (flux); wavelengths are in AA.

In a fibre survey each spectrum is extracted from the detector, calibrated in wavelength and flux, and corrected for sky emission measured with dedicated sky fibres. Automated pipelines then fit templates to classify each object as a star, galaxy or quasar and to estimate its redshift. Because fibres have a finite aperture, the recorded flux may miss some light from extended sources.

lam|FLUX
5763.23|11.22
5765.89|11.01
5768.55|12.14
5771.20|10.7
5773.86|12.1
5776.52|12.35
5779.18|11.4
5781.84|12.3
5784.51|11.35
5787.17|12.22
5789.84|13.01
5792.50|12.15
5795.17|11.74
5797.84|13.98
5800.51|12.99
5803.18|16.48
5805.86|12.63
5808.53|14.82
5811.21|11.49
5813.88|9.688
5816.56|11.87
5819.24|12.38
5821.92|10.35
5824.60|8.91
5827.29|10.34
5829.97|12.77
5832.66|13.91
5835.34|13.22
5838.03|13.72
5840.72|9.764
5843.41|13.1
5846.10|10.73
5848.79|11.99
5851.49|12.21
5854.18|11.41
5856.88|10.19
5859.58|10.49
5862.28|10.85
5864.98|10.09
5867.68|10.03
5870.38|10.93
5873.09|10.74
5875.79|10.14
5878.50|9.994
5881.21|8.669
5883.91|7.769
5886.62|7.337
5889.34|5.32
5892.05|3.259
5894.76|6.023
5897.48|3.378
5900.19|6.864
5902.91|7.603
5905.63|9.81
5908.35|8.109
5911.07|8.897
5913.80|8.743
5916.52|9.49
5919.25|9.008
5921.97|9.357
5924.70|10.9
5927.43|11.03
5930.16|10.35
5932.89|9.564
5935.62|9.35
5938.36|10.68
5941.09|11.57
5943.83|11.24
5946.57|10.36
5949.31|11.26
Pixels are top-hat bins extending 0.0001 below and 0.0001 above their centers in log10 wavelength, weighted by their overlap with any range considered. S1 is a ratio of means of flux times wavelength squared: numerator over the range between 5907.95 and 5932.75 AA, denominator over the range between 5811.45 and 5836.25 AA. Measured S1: 0.87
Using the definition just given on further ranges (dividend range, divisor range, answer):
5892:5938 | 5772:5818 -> 0.71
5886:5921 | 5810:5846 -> 0.64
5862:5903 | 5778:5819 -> 0.66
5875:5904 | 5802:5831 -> 0.59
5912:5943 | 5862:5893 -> 1.16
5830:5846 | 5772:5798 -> 1.05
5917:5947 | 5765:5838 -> 0.88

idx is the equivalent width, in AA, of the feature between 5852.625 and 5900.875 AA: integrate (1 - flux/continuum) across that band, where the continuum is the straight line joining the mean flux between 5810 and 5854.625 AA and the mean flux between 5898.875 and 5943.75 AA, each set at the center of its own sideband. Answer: 9.5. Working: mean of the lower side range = 11.6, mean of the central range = 8.56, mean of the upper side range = 9.51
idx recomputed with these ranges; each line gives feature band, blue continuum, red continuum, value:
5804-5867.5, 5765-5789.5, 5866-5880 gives -4.10 AA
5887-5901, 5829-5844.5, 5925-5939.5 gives 7.70 AA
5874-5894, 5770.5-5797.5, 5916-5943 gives 6.04 AA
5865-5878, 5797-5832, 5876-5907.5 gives -3.09 AA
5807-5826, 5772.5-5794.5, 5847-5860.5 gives 0.56 AA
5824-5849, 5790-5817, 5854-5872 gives -0.86 AA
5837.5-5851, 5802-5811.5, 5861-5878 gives 0.14 AA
